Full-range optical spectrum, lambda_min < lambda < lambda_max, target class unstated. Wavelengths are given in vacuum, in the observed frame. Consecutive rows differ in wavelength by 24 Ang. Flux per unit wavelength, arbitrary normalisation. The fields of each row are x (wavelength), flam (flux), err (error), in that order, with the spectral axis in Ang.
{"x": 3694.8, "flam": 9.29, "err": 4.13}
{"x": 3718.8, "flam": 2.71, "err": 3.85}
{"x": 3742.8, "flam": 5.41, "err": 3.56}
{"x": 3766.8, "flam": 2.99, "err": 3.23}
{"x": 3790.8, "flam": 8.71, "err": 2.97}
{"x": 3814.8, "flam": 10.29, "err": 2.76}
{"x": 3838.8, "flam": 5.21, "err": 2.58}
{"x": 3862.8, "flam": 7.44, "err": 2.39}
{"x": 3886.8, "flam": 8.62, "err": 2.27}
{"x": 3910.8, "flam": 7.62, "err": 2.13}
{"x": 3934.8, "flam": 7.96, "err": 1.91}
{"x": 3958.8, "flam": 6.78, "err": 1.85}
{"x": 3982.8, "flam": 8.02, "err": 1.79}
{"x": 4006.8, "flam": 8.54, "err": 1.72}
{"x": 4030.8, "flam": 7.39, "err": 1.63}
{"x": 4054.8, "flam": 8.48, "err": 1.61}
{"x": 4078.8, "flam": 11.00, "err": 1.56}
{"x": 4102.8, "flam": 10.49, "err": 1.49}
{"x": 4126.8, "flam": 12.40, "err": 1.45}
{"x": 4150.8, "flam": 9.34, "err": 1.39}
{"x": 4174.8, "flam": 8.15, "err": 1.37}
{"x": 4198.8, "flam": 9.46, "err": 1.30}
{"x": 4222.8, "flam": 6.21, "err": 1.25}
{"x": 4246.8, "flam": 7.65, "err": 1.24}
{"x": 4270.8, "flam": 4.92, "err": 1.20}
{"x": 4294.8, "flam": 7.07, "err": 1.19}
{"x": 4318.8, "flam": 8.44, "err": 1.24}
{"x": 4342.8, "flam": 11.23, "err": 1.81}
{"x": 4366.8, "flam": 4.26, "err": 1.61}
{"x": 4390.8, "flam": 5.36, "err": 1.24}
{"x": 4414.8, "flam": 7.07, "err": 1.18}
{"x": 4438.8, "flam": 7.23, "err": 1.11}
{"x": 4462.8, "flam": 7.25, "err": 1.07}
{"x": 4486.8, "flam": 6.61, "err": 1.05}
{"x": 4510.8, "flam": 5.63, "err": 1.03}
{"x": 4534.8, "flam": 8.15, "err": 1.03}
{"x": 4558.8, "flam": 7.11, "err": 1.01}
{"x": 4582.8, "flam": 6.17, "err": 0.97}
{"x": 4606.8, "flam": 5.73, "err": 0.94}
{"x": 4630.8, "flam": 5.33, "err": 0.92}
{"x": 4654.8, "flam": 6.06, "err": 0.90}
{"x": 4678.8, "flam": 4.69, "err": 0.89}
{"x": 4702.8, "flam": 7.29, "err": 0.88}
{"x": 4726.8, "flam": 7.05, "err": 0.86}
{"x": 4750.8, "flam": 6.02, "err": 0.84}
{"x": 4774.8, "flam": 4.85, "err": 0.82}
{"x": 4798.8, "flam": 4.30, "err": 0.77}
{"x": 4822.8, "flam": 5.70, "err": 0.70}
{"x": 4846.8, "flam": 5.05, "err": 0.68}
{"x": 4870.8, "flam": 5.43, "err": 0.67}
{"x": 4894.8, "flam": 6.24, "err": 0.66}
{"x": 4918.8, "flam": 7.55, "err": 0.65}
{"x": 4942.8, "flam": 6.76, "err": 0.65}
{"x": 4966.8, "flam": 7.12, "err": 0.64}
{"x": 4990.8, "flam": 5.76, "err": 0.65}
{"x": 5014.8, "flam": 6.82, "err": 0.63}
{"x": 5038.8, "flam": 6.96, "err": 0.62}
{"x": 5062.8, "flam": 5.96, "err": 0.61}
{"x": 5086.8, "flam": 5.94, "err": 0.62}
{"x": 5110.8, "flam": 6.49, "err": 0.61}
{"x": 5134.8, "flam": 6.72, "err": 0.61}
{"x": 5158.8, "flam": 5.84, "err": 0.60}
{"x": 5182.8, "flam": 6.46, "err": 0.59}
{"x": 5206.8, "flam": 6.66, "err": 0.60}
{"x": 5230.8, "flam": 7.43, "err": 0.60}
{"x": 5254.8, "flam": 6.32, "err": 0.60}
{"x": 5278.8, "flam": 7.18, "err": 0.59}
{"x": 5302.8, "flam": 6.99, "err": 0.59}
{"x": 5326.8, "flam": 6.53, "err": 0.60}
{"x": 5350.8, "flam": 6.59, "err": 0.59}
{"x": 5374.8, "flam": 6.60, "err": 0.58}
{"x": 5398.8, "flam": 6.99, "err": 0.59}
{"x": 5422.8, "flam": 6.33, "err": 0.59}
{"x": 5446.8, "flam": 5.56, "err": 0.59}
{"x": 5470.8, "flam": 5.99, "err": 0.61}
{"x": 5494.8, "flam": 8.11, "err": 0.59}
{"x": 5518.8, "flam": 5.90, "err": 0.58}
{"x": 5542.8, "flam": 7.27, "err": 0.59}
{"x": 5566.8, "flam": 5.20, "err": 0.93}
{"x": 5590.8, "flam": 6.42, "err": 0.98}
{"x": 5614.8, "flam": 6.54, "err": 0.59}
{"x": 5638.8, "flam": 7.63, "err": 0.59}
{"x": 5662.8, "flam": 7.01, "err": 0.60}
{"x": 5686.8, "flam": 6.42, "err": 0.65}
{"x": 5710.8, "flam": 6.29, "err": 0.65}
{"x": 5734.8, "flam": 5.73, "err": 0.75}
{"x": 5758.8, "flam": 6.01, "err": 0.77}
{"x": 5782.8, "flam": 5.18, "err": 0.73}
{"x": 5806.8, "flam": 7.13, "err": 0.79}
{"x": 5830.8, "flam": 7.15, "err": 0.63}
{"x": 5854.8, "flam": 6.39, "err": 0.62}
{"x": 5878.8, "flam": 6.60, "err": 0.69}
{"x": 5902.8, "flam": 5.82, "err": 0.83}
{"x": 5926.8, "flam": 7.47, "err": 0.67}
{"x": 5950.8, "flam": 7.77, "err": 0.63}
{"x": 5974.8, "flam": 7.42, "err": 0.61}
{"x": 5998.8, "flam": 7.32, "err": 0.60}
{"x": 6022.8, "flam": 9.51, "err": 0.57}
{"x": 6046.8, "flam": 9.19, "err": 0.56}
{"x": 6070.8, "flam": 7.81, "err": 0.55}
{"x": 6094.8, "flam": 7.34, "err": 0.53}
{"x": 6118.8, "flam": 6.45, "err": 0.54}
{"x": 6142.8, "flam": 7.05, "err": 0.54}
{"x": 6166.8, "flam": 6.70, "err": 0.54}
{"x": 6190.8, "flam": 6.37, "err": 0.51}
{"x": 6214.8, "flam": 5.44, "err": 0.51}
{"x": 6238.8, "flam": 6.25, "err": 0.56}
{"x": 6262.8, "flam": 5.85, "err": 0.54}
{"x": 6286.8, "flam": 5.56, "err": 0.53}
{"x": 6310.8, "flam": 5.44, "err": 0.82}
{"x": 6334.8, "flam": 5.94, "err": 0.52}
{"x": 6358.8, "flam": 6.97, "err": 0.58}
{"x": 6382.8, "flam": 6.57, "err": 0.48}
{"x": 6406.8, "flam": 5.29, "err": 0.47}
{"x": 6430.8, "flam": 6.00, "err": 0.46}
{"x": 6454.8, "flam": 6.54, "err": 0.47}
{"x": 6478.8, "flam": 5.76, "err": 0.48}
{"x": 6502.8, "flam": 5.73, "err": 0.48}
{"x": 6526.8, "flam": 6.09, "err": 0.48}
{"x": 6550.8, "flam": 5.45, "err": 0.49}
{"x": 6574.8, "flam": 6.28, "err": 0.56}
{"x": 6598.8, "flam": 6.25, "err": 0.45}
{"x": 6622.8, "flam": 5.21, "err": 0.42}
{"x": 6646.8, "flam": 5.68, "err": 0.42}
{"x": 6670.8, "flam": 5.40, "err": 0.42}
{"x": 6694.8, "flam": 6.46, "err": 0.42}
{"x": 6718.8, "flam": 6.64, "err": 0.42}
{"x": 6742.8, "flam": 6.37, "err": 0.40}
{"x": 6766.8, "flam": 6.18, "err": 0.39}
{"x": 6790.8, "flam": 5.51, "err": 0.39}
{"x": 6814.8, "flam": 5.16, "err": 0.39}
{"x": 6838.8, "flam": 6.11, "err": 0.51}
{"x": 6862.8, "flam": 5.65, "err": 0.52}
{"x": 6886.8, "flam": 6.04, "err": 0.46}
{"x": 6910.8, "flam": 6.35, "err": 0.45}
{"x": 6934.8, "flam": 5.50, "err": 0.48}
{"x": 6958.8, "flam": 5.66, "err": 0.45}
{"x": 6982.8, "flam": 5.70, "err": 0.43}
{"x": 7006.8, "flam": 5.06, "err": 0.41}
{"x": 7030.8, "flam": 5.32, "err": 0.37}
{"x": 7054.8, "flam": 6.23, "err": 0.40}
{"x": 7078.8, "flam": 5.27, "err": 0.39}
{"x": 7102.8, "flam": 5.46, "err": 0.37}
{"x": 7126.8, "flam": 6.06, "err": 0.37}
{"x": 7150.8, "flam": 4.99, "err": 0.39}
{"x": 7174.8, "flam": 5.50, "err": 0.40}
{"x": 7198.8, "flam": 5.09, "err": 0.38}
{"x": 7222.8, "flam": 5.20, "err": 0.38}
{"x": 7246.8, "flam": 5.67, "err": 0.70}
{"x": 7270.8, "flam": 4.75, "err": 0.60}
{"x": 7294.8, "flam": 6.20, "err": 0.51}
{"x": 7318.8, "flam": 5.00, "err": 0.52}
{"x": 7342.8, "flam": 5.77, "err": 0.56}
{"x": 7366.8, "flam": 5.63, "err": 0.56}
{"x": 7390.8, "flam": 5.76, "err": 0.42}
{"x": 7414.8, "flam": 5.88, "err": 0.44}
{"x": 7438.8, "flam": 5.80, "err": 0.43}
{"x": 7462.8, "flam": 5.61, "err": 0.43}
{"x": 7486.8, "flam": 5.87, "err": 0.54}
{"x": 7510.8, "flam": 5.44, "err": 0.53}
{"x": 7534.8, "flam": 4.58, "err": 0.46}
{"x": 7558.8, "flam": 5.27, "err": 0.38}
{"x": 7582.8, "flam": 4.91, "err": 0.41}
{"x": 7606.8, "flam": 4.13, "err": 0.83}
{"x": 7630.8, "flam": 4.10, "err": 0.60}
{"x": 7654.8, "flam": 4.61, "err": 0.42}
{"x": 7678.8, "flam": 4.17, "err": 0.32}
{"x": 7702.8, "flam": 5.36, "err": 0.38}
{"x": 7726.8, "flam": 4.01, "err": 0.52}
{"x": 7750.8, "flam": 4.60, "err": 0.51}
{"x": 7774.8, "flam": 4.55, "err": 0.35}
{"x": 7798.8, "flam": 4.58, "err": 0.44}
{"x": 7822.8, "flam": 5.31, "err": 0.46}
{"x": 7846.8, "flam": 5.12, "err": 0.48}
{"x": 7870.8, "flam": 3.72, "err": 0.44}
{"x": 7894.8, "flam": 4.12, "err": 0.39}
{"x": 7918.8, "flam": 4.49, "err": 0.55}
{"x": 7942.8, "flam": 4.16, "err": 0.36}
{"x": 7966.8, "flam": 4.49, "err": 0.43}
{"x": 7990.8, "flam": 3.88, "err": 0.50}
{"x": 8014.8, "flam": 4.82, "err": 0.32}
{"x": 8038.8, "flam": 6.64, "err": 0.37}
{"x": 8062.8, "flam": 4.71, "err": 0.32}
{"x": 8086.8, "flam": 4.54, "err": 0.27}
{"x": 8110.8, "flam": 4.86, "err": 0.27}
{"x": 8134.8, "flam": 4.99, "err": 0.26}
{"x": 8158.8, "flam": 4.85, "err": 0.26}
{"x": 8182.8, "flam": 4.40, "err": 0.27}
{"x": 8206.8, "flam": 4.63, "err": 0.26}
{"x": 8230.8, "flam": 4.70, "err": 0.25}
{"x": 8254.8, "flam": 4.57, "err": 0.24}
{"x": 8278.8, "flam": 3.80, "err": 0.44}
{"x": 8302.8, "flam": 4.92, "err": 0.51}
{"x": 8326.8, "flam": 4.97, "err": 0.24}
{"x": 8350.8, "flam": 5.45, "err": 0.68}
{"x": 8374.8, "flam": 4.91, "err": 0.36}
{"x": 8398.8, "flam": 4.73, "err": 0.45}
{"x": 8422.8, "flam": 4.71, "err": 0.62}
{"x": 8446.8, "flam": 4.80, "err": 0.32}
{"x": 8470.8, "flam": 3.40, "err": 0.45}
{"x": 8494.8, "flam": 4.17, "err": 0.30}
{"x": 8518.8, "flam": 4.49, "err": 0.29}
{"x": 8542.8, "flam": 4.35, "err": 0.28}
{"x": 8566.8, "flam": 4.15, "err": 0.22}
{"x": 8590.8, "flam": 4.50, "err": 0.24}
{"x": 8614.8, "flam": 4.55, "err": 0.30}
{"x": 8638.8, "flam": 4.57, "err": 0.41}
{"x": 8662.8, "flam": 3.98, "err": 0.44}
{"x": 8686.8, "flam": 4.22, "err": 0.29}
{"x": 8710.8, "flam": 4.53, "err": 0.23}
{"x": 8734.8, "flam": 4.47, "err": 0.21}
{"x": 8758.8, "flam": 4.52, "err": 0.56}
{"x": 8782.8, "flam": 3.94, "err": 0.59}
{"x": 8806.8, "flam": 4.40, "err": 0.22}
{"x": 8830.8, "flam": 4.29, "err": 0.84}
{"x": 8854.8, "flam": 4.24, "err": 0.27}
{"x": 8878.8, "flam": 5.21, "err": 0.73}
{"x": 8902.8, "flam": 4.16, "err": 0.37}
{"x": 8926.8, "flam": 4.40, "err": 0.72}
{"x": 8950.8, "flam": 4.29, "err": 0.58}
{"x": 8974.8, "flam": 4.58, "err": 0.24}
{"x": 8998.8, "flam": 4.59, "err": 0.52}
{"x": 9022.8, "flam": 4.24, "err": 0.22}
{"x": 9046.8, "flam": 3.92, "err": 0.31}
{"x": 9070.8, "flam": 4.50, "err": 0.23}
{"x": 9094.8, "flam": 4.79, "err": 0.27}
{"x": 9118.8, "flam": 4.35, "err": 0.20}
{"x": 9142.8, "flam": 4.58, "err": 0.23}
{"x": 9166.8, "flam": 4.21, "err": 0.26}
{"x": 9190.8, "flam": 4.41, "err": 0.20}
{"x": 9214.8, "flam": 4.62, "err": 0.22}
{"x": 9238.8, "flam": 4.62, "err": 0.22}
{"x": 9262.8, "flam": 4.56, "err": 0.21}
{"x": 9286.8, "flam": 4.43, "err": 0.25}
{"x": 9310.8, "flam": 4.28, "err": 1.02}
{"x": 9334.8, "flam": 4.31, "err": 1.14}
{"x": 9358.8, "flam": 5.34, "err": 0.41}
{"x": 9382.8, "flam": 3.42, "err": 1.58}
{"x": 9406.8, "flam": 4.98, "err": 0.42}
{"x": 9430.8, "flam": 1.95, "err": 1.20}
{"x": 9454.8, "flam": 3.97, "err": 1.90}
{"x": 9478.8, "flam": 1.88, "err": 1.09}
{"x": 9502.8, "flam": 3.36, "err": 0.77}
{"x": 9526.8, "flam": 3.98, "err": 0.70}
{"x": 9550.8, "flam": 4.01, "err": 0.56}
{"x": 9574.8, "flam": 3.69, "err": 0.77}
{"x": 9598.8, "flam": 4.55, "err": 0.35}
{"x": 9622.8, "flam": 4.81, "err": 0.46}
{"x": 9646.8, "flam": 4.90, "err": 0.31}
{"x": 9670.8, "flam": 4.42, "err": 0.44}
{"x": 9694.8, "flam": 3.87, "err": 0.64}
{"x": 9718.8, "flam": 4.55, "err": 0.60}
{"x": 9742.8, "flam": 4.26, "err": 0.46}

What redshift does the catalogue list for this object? 1.16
